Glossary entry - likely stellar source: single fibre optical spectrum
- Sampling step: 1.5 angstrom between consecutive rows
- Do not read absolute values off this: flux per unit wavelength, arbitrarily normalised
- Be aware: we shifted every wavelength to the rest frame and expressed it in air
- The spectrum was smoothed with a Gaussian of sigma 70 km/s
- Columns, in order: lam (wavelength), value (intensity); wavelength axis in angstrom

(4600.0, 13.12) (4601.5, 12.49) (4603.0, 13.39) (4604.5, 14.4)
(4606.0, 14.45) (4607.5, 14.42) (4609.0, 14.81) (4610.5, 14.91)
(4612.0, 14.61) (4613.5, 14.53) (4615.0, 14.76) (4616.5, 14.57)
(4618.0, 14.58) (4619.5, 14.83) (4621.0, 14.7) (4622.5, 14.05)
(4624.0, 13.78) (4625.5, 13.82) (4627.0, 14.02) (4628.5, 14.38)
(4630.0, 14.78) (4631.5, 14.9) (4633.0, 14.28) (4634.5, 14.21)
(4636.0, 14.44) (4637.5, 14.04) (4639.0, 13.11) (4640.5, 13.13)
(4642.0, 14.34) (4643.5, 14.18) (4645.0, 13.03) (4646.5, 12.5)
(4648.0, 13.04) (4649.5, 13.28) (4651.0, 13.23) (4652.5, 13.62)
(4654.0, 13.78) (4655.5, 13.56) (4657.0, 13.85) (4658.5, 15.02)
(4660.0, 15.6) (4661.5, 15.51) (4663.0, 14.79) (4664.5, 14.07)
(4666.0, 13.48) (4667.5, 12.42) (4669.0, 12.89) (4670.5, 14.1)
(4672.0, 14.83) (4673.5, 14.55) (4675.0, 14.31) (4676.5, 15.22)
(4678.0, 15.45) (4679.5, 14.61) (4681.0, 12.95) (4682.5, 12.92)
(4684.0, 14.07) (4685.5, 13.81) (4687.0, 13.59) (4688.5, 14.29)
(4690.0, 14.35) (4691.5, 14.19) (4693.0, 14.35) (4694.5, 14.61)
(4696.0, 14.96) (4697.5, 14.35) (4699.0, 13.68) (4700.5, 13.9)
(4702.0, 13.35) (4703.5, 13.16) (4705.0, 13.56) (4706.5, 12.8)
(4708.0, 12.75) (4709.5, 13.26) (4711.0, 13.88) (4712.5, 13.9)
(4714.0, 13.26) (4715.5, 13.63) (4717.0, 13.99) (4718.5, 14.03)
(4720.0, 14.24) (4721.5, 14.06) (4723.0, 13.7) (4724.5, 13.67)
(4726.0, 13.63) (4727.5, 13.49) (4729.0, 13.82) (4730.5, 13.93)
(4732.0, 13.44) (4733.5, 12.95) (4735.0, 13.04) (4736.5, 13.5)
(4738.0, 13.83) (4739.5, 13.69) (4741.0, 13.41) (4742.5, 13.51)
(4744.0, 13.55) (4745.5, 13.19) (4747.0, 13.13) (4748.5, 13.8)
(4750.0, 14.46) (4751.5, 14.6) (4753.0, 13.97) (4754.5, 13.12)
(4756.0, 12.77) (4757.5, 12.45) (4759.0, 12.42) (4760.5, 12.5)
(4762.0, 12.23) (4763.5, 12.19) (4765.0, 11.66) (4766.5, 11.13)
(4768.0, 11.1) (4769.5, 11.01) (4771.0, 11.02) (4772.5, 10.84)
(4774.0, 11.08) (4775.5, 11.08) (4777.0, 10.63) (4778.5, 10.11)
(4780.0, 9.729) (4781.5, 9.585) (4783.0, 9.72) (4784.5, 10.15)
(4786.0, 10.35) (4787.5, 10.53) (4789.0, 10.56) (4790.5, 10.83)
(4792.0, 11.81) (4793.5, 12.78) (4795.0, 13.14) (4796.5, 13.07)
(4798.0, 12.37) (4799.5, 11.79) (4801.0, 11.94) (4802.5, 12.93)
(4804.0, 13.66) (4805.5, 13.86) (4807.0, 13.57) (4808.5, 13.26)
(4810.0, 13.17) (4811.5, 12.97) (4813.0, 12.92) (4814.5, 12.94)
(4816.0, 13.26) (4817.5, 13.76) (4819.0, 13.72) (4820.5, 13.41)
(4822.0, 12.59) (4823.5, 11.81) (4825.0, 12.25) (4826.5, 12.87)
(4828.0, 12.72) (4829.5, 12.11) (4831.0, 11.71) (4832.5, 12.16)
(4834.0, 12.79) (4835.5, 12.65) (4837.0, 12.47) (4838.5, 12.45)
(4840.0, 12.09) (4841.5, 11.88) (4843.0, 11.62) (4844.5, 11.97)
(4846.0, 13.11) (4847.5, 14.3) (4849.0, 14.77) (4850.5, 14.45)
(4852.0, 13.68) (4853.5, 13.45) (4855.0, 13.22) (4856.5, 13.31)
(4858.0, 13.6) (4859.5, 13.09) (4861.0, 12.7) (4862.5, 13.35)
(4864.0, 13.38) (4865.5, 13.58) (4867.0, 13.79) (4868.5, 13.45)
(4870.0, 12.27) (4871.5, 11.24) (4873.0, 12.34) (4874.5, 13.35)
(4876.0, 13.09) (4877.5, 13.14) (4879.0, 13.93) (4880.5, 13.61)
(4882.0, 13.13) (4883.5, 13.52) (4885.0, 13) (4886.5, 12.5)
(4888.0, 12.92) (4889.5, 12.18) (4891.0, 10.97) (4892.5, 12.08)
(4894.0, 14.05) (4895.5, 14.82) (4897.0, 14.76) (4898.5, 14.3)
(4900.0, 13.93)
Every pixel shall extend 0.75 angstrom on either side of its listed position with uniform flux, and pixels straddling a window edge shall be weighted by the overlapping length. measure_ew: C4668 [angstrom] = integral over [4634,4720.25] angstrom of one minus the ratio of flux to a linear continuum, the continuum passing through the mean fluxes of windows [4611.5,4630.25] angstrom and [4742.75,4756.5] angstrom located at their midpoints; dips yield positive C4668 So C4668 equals 1.1 angstrom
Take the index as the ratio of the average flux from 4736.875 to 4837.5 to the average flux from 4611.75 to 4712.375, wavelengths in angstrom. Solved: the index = 0.88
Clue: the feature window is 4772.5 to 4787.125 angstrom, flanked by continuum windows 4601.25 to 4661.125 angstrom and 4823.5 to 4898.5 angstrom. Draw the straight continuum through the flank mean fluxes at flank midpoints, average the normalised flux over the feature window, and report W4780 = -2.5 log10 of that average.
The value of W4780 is 0.28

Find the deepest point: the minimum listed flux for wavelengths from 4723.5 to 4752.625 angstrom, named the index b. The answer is 12.95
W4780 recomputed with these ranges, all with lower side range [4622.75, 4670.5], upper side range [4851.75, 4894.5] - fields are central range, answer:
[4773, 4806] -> 0.17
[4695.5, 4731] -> 0.00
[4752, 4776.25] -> 0.13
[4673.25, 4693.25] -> -0.03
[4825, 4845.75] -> 0.08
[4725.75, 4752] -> 0.00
